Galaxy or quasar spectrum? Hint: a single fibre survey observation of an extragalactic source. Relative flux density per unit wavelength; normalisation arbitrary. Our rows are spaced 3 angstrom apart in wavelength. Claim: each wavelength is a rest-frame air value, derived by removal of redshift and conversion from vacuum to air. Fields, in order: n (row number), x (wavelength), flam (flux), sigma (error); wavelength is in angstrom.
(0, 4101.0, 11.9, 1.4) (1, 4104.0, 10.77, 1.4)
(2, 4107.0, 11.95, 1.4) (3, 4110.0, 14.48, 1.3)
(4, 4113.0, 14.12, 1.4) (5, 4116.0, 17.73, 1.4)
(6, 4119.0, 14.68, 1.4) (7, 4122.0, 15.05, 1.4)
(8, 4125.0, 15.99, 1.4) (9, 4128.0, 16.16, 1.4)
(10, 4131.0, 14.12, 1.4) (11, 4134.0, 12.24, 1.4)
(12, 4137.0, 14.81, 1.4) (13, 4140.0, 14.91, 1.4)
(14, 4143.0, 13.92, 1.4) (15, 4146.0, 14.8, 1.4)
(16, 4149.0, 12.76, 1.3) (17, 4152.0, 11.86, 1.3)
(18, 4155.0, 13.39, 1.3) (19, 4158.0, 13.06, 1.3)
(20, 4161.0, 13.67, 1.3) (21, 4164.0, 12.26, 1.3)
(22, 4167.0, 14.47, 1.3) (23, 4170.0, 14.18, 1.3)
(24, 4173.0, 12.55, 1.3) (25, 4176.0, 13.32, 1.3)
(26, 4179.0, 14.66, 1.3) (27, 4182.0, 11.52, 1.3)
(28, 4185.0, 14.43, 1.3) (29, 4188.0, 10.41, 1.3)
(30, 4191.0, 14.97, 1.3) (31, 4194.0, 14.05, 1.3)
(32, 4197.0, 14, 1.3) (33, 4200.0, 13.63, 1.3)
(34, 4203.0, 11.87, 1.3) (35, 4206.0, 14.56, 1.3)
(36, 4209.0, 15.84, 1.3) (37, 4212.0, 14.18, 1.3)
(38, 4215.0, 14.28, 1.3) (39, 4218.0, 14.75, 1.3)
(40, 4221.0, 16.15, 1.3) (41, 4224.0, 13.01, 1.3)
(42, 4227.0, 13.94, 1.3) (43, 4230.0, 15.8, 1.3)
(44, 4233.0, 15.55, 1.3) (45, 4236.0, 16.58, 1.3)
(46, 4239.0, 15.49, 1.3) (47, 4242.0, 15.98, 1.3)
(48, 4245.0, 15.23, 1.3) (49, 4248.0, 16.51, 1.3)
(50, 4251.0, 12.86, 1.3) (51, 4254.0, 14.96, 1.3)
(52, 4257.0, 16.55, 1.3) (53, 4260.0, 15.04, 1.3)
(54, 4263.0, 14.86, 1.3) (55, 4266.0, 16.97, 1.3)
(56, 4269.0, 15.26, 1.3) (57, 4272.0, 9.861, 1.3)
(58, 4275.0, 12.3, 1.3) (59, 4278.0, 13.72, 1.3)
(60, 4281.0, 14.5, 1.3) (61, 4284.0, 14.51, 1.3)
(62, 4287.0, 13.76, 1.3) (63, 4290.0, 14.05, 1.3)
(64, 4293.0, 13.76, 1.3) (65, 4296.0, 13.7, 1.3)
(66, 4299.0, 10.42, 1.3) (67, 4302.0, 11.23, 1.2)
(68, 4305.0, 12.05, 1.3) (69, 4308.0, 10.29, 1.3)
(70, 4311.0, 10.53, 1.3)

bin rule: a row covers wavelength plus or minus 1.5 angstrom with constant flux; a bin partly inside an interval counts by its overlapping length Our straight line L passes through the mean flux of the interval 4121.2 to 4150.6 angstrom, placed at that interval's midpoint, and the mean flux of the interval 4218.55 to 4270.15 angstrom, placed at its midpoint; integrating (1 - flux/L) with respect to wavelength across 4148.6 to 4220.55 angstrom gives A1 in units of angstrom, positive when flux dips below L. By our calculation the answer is 6.2 angstrom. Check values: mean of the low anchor 14.5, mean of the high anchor 15.3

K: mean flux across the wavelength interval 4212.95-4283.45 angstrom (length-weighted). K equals 14.8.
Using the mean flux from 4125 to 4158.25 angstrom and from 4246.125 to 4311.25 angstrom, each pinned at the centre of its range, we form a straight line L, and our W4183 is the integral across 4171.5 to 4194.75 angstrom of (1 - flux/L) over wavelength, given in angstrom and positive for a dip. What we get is 1.1 angstrom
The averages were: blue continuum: 13.9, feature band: 13.2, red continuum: 13.6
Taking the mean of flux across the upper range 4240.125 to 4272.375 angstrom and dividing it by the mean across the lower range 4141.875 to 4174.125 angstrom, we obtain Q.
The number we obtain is 1.1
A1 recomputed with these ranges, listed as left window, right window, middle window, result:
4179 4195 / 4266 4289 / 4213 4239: -3.1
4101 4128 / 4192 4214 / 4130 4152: 0.7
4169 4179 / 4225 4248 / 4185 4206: 1.3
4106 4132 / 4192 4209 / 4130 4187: 3.8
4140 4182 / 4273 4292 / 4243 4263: -2.3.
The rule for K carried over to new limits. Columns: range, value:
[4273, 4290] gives 13.7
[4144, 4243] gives 14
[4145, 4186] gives 13.3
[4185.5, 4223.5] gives 14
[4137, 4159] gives 13.6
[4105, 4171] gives 14.1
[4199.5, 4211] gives 14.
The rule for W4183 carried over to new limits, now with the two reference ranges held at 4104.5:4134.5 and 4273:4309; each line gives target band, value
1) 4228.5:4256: -4.3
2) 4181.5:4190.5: 0.9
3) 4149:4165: 1.5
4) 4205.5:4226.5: -1.6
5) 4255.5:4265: -1.7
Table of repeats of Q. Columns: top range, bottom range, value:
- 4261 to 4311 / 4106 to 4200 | 0.95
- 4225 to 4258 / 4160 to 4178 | 1.14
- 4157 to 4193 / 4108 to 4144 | 0.90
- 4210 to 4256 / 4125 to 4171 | 1.09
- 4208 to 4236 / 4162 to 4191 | 1.13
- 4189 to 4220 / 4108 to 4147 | 0.96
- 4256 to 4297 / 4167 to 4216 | 1.04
